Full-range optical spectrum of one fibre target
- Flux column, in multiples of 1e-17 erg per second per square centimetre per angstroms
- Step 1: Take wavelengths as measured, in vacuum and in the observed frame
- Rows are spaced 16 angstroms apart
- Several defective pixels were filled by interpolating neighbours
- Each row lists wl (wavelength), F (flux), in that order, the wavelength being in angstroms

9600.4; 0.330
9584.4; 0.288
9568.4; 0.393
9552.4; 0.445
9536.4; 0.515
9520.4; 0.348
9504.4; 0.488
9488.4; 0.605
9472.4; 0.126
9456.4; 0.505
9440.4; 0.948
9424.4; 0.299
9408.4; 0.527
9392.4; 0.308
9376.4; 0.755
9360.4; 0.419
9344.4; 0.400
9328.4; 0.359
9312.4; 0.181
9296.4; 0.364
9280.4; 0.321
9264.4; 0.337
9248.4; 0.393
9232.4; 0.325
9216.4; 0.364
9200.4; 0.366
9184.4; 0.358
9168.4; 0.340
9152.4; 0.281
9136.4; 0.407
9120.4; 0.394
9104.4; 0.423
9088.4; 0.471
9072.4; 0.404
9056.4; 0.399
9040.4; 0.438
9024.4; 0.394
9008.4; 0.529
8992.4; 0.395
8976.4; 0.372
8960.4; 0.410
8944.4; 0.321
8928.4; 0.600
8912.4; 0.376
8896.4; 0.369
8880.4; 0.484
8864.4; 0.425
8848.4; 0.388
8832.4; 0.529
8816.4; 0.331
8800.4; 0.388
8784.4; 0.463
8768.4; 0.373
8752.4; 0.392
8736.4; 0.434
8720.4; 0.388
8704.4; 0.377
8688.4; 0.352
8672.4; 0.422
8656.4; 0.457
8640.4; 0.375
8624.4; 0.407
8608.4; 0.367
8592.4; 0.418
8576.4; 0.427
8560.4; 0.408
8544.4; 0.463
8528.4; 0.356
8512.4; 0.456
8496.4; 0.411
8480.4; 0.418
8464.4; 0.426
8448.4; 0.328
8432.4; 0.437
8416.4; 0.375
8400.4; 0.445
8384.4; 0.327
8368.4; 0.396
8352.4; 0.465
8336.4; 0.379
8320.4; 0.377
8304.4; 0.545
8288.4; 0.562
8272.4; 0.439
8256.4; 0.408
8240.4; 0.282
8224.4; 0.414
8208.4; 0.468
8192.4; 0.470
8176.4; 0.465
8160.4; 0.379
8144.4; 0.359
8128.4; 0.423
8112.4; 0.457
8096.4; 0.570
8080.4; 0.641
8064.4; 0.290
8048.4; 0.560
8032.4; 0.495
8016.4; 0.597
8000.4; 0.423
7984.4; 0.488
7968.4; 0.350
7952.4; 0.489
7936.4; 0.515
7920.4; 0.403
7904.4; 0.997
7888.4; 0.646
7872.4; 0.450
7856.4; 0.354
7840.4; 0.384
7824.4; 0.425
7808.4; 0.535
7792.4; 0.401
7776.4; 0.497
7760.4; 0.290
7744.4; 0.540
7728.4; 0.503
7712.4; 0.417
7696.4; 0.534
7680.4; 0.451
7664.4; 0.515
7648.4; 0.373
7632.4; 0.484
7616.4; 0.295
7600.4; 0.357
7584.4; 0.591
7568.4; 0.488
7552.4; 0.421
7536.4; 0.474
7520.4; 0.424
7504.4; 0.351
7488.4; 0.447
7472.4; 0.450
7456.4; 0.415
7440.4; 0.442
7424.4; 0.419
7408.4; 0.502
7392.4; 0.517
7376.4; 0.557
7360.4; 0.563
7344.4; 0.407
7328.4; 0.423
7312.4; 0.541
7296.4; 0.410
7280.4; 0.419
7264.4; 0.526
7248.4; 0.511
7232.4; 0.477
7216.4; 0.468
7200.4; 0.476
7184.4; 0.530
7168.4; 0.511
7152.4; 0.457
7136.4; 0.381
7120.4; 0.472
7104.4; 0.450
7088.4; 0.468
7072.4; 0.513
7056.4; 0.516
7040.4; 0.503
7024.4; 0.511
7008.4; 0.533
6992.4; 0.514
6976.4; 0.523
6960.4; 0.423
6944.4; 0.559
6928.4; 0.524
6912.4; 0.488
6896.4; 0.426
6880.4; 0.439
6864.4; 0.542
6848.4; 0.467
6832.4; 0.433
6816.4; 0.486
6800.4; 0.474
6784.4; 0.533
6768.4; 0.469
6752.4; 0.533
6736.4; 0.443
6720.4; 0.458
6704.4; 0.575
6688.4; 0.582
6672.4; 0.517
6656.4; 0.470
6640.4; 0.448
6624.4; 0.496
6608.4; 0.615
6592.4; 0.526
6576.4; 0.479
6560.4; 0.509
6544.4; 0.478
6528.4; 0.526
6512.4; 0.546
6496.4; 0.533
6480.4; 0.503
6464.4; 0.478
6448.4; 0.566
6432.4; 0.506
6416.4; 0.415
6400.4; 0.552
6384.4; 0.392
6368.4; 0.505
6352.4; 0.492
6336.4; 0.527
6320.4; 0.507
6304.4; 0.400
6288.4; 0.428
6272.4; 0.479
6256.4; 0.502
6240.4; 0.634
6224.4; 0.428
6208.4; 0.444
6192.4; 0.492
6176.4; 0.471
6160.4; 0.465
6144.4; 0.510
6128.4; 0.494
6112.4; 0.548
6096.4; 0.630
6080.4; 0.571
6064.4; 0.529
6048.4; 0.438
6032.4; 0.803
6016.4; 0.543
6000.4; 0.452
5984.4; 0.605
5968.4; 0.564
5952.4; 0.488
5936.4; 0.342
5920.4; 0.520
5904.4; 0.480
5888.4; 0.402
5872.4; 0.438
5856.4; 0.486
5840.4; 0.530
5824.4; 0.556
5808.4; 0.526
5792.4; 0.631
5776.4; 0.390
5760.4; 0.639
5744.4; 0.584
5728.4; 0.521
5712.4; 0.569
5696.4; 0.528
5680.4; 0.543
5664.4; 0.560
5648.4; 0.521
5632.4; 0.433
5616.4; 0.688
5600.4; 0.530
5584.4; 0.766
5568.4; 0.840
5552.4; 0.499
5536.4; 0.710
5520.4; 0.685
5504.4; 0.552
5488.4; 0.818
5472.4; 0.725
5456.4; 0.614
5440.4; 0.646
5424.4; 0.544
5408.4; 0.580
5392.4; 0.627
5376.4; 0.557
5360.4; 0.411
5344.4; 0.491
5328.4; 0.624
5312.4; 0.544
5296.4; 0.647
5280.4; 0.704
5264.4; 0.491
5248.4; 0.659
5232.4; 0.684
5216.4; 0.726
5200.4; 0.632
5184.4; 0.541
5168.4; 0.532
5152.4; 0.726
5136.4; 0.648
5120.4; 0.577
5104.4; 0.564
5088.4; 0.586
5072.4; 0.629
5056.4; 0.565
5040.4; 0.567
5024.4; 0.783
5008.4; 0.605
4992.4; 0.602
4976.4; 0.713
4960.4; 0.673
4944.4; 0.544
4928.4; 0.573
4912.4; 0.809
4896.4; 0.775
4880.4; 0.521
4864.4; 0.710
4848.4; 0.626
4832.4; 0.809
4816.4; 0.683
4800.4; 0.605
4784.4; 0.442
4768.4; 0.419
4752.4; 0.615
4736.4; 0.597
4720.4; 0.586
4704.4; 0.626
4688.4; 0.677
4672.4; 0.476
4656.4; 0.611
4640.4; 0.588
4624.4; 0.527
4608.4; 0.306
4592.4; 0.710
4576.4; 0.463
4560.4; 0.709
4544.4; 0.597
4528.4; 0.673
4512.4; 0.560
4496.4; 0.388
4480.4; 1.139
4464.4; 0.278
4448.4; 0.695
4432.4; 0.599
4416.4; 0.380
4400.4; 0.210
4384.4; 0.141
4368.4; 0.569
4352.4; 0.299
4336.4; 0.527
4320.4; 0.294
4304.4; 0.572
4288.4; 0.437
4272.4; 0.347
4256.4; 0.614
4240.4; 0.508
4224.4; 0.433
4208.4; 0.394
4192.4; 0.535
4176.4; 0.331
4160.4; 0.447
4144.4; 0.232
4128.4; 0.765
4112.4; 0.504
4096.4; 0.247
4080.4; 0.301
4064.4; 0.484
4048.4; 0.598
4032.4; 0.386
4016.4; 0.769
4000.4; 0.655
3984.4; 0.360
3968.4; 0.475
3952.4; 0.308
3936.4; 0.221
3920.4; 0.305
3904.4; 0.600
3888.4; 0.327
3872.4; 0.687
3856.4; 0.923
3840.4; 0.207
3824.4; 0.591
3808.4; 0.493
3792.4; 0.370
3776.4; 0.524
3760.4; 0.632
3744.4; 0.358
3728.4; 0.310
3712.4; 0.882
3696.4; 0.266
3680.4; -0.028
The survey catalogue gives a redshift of 0.20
